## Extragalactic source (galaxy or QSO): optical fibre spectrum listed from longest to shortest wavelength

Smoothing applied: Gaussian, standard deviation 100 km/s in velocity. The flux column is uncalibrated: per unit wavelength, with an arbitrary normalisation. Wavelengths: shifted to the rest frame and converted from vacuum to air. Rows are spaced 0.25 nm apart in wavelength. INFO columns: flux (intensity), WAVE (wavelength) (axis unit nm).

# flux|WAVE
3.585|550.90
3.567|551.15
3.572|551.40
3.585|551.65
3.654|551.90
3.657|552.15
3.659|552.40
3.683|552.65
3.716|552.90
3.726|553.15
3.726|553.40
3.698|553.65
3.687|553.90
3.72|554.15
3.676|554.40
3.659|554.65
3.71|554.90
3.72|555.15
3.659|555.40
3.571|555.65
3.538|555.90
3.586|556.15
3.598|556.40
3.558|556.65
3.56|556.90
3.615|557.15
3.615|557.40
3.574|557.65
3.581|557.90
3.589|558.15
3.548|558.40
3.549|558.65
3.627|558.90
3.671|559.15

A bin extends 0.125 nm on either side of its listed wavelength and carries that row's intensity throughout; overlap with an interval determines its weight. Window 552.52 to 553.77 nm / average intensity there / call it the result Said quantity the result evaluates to 3.71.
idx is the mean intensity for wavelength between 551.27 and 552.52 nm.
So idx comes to 3.63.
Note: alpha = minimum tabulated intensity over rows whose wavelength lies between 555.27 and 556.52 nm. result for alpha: 3.538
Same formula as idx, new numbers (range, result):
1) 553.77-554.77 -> 3.69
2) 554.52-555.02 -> 3.68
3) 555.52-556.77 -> 3.57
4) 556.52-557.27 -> 3.58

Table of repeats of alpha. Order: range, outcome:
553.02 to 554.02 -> 3.687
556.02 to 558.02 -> 3.558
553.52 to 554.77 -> 3.659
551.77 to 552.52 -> 3.654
